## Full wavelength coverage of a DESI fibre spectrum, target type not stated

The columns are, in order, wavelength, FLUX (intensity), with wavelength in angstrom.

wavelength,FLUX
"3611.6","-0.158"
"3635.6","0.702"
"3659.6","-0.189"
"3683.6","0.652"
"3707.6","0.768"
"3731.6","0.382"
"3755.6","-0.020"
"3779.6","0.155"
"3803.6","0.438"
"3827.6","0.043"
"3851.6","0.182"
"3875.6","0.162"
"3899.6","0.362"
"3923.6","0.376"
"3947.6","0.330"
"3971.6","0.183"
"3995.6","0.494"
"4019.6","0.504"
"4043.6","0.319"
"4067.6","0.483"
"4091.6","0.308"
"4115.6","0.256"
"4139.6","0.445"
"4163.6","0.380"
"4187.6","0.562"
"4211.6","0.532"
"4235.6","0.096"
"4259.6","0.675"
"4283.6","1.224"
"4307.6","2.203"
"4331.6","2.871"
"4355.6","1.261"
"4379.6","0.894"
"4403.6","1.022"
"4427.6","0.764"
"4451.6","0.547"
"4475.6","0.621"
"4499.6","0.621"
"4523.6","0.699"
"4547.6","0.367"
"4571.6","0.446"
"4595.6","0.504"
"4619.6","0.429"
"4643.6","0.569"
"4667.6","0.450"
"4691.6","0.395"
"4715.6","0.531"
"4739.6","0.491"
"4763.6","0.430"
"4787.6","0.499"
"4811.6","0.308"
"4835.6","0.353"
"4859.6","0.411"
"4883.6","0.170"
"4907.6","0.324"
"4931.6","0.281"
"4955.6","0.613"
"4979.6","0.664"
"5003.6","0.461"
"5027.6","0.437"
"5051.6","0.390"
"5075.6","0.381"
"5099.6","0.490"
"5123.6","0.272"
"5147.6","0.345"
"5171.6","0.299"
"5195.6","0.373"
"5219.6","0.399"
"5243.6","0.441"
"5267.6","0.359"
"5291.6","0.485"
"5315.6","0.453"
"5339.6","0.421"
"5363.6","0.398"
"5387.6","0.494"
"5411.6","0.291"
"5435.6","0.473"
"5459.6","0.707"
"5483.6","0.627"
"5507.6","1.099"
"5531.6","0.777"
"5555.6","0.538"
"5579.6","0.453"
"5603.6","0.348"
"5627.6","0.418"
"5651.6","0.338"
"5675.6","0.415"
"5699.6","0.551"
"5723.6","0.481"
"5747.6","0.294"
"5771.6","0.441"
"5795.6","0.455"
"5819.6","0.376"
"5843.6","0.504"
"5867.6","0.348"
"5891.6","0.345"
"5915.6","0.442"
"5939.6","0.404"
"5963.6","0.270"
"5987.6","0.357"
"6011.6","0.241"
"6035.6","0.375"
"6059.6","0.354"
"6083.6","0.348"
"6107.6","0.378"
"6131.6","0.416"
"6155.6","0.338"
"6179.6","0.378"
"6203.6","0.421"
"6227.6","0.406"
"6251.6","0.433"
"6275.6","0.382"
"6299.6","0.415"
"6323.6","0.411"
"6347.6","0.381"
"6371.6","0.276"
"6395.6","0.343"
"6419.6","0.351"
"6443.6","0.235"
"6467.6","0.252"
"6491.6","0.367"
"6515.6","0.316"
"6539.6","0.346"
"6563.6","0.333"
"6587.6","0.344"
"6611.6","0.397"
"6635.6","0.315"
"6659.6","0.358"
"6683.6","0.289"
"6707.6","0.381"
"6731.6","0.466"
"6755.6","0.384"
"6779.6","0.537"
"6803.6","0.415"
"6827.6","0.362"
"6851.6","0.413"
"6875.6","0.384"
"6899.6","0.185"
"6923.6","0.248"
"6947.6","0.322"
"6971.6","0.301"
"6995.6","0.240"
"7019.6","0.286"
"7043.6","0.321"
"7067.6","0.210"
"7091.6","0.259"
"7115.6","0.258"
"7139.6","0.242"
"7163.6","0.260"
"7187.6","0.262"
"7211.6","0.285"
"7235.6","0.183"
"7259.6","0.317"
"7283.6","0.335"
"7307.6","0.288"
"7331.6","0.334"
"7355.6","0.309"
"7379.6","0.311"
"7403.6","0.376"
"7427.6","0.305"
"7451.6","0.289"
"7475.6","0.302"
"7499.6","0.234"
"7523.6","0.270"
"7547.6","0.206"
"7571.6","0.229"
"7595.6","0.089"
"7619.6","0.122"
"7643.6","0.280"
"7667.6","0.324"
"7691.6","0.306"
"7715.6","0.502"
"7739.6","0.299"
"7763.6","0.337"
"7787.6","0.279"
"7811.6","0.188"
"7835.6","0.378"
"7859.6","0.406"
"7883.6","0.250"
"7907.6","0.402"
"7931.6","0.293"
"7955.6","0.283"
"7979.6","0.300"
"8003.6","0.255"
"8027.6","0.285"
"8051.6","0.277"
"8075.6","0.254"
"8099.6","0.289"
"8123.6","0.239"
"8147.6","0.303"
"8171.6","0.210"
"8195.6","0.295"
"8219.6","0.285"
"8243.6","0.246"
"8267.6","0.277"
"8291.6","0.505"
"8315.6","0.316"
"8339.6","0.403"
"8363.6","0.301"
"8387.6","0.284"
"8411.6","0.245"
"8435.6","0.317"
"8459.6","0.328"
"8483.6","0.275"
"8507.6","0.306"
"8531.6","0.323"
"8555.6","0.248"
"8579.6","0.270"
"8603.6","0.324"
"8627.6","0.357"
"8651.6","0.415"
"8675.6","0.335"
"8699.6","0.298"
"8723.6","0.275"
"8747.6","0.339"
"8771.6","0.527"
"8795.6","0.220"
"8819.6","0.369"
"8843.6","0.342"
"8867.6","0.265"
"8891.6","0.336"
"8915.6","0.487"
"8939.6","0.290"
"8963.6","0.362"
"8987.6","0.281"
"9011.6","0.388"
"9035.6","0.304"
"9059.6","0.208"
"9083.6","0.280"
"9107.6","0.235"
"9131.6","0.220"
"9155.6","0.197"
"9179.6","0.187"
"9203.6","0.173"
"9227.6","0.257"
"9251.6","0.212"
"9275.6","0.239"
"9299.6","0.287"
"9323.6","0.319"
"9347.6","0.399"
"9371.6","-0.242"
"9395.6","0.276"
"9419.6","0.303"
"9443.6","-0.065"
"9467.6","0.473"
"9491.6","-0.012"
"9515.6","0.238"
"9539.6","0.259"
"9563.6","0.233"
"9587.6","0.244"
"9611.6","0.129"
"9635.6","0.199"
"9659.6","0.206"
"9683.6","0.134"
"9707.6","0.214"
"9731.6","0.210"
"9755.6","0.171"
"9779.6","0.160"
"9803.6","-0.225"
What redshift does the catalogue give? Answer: 2.55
